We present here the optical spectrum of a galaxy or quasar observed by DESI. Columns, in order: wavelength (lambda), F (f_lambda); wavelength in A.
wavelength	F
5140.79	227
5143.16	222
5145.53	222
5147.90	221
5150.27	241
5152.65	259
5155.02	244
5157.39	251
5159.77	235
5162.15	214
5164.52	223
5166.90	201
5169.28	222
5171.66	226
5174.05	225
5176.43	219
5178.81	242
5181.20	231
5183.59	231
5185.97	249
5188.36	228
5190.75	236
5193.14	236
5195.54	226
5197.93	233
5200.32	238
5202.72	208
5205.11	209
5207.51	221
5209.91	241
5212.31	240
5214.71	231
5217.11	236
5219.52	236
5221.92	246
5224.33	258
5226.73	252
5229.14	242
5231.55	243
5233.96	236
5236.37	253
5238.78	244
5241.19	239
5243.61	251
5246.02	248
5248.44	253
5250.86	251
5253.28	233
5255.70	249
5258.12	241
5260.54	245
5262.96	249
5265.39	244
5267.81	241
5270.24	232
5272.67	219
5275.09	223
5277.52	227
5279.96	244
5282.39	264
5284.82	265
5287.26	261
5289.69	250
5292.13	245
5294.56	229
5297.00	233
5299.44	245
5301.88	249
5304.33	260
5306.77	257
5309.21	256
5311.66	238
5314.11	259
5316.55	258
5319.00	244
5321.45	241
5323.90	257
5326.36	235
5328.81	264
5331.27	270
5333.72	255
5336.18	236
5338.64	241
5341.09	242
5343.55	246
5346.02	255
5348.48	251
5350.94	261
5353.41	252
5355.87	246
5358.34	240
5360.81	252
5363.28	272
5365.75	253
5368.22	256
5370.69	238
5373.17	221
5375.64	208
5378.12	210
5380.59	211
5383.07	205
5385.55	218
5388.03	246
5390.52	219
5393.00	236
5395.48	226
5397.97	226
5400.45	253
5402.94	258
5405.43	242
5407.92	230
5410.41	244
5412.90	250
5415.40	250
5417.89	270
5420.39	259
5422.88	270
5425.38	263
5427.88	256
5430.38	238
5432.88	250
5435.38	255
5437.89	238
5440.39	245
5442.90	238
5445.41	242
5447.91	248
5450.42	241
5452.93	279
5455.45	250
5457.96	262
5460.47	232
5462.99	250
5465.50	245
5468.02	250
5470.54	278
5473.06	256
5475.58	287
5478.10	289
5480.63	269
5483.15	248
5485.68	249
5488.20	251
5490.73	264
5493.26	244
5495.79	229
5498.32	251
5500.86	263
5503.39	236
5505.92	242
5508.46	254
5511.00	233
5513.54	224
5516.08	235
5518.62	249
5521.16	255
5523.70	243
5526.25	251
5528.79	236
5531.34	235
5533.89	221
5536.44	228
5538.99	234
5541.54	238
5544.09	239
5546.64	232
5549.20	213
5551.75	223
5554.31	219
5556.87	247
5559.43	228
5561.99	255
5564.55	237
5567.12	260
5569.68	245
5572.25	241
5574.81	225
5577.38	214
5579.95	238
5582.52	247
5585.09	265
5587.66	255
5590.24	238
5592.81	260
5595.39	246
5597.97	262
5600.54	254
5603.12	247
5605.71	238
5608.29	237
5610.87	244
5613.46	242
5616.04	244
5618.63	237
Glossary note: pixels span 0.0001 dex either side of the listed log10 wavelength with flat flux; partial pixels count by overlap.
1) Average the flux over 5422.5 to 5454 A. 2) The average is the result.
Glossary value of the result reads 250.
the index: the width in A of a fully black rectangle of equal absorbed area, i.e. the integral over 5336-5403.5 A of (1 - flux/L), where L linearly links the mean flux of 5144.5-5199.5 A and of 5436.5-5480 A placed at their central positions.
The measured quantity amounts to 2.5 A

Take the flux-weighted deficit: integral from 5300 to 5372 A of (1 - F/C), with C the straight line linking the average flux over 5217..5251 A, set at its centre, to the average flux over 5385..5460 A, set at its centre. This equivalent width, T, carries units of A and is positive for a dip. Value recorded -1.3 A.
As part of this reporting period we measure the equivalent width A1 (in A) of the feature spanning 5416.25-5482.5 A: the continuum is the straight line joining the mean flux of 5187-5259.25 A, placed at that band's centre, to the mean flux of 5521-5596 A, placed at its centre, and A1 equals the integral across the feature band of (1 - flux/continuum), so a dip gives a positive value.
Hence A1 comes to -4.8 A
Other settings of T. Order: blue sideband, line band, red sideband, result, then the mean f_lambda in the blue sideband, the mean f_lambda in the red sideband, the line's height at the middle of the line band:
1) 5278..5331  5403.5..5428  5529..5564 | -1.2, 250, 232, 242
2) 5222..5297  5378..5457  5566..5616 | 0.4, 244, 245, 245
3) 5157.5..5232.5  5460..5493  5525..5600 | -3.0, 232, 239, 237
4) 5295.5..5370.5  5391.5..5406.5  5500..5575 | 0.4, 251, 238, 247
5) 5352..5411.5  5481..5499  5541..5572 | -1.0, 236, 236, 236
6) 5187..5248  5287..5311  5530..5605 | -1.0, 237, 240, 238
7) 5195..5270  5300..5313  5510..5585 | -0.7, 240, 237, 239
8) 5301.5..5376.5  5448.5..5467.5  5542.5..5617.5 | -0.5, 249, 241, 245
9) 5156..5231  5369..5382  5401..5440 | 1.5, 232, 251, 248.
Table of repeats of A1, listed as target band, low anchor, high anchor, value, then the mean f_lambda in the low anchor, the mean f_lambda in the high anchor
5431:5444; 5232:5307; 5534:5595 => -0.2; 244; 238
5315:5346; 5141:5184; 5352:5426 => -1.5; 229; 241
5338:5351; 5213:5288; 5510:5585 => -0.4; 244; 237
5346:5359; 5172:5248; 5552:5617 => -0.6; 236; 243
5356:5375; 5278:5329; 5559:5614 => 0.2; 250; 245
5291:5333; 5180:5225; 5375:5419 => -2.9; 233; 234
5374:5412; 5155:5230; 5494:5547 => 1.2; 232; 240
